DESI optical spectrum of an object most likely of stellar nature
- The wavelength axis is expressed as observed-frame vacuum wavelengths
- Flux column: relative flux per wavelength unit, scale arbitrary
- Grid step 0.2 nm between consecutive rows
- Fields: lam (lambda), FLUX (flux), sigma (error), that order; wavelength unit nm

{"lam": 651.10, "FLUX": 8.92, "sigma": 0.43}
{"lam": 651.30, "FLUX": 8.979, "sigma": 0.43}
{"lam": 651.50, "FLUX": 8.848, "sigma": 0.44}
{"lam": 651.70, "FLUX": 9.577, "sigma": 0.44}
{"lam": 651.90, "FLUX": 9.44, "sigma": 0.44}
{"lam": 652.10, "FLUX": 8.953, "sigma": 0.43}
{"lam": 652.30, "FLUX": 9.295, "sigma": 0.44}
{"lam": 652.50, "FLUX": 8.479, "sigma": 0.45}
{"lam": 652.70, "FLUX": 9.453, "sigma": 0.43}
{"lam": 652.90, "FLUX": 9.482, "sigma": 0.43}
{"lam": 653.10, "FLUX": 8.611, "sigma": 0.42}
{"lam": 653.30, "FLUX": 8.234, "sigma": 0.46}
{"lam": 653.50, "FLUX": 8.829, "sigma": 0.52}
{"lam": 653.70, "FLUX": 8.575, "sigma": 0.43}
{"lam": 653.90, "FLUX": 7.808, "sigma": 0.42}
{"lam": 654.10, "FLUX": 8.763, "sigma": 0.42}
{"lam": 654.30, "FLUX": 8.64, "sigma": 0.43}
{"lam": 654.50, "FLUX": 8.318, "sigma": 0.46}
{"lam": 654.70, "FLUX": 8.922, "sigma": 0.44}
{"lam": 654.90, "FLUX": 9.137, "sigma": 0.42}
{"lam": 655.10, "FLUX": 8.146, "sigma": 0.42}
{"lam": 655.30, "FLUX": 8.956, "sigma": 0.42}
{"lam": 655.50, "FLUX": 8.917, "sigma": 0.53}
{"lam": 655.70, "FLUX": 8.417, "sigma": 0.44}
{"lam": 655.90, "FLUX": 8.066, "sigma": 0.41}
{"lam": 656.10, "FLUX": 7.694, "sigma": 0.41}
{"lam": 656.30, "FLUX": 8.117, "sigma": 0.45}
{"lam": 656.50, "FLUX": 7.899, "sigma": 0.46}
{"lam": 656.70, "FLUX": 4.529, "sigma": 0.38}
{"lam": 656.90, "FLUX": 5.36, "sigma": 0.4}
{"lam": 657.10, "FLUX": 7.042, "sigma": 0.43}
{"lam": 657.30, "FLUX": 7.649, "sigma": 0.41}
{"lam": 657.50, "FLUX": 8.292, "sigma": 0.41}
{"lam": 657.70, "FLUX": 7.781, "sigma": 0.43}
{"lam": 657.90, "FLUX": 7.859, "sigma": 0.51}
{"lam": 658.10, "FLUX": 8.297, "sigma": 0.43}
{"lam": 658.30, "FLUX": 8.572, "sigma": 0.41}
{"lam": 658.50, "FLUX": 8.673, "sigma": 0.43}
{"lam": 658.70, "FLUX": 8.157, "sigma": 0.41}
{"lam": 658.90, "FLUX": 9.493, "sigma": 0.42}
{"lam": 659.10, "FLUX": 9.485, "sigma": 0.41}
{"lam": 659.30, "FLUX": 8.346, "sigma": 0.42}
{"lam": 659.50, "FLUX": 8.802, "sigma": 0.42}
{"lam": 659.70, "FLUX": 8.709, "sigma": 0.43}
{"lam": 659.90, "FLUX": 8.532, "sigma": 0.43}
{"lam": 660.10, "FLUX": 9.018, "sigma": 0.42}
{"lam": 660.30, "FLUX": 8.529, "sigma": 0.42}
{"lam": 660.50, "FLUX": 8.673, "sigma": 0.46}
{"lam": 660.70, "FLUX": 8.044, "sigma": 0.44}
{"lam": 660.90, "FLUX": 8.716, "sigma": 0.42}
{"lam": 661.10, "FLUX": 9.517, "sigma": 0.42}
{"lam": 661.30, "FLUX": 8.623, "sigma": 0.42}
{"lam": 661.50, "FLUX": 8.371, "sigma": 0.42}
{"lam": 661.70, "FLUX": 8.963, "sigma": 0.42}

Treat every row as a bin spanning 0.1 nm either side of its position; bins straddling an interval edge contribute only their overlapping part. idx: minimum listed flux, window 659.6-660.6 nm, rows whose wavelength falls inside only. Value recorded 8.529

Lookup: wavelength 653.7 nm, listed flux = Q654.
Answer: 8.575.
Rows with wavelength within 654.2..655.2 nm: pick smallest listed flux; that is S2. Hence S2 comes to 8.146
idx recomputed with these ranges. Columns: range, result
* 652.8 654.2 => 7.808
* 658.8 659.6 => 8.346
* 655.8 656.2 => 7.694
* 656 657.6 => 4.529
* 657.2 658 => 7.649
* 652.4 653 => 8.479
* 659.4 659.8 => 8.709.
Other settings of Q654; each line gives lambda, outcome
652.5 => 8.479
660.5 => 8.673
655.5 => 8.917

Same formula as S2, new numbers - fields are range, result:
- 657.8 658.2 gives 7.859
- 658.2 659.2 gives 8.157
